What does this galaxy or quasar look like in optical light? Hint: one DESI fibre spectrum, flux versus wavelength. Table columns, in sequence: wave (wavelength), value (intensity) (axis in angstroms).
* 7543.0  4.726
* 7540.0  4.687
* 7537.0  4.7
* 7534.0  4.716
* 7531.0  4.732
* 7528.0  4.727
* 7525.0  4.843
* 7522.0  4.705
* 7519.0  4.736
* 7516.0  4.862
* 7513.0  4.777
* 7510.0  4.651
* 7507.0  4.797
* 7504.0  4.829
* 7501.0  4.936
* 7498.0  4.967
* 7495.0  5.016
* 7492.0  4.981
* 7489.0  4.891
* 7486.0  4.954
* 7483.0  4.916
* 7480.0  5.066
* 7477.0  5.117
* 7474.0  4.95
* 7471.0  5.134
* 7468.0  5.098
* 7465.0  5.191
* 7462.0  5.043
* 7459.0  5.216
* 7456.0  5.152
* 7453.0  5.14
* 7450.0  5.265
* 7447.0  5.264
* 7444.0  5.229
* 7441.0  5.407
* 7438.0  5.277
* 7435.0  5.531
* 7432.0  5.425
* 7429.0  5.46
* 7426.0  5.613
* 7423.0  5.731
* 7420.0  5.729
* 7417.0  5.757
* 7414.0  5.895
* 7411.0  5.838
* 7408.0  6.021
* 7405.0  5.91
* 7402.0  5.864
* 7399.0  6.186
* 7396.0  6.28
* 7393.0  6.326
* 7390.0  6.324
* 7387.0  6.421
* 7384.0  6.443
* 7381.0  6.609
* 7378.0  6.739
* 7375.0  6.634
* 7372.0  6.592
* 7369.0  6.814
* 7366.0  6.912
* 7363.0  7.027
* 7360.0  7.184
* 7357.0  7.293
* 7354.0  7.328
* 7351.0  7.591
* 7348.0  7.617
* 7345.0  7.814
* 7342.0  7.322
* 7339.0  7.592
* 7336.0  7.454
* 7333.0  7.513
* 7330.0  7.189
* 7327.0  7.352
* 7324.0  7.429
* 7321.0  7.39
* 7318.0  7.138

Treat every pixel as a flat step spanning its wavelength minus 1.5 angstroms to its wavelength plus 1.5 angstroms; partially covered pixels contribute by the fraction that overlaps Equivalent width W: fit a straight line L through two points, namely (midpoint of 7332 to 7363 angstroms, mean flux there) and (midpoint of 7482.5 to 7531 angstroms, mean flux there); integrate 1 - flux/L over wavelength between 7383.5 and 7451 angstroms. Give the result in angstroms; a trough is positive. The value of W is 5.6 angstroms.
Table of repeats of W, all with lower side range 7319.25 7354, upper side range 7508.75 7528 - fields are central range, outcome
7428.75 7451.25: 2.2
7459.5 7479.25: 1.4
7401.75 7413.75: 0.9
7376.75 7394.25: 0.7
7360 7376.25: 0.4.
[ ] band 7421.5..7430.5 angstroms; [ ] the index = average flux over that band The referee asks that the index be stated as 5.6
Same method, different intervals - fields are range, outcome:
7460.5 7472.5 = 5.12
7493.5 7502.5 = 4.97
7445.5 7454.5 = 5.22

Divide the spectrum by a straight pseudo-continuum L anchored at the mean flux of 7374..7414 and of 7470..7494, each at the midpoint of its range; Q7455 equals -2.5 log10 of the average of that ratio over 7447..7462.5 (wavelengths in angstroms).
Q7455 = 0.043 mag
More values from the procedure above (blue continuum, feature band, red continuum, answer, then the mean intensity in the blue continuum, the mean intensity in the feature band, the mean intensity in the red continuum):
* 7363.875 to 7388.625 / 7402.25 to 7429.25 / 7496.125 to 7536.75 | 0.062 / 6.65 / 5.79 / 4.79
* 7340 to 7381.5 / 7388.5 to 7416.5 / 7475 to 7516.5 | 0.066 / 7.12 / 6.06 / 4.91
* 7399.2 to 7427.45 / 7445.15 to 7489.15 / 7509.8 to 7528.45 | 0.040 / 5.83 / 5.1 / 4.77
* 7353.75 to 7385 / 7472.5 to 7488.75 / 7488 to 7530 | 0.054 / 6.86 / 4.99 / 4.84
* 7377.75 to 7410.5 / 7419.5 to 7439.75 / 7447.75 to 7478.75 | 0.029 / 6.25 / 5.53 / 5.13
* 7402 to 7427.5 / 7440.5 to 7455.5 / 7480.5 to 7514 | 0.040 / 5.81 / 5.24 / 4.89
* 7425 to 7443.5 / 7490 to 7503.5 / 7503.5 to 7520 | -0.013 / 5.44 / 4.96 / 4.77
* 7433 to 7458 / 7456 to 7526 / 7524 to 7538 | 0.011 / 5.28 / 4.95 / 4.74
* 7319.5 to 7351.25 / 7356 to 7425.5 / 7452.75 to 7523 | 0.036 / 7.47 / 6.35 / 4.96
